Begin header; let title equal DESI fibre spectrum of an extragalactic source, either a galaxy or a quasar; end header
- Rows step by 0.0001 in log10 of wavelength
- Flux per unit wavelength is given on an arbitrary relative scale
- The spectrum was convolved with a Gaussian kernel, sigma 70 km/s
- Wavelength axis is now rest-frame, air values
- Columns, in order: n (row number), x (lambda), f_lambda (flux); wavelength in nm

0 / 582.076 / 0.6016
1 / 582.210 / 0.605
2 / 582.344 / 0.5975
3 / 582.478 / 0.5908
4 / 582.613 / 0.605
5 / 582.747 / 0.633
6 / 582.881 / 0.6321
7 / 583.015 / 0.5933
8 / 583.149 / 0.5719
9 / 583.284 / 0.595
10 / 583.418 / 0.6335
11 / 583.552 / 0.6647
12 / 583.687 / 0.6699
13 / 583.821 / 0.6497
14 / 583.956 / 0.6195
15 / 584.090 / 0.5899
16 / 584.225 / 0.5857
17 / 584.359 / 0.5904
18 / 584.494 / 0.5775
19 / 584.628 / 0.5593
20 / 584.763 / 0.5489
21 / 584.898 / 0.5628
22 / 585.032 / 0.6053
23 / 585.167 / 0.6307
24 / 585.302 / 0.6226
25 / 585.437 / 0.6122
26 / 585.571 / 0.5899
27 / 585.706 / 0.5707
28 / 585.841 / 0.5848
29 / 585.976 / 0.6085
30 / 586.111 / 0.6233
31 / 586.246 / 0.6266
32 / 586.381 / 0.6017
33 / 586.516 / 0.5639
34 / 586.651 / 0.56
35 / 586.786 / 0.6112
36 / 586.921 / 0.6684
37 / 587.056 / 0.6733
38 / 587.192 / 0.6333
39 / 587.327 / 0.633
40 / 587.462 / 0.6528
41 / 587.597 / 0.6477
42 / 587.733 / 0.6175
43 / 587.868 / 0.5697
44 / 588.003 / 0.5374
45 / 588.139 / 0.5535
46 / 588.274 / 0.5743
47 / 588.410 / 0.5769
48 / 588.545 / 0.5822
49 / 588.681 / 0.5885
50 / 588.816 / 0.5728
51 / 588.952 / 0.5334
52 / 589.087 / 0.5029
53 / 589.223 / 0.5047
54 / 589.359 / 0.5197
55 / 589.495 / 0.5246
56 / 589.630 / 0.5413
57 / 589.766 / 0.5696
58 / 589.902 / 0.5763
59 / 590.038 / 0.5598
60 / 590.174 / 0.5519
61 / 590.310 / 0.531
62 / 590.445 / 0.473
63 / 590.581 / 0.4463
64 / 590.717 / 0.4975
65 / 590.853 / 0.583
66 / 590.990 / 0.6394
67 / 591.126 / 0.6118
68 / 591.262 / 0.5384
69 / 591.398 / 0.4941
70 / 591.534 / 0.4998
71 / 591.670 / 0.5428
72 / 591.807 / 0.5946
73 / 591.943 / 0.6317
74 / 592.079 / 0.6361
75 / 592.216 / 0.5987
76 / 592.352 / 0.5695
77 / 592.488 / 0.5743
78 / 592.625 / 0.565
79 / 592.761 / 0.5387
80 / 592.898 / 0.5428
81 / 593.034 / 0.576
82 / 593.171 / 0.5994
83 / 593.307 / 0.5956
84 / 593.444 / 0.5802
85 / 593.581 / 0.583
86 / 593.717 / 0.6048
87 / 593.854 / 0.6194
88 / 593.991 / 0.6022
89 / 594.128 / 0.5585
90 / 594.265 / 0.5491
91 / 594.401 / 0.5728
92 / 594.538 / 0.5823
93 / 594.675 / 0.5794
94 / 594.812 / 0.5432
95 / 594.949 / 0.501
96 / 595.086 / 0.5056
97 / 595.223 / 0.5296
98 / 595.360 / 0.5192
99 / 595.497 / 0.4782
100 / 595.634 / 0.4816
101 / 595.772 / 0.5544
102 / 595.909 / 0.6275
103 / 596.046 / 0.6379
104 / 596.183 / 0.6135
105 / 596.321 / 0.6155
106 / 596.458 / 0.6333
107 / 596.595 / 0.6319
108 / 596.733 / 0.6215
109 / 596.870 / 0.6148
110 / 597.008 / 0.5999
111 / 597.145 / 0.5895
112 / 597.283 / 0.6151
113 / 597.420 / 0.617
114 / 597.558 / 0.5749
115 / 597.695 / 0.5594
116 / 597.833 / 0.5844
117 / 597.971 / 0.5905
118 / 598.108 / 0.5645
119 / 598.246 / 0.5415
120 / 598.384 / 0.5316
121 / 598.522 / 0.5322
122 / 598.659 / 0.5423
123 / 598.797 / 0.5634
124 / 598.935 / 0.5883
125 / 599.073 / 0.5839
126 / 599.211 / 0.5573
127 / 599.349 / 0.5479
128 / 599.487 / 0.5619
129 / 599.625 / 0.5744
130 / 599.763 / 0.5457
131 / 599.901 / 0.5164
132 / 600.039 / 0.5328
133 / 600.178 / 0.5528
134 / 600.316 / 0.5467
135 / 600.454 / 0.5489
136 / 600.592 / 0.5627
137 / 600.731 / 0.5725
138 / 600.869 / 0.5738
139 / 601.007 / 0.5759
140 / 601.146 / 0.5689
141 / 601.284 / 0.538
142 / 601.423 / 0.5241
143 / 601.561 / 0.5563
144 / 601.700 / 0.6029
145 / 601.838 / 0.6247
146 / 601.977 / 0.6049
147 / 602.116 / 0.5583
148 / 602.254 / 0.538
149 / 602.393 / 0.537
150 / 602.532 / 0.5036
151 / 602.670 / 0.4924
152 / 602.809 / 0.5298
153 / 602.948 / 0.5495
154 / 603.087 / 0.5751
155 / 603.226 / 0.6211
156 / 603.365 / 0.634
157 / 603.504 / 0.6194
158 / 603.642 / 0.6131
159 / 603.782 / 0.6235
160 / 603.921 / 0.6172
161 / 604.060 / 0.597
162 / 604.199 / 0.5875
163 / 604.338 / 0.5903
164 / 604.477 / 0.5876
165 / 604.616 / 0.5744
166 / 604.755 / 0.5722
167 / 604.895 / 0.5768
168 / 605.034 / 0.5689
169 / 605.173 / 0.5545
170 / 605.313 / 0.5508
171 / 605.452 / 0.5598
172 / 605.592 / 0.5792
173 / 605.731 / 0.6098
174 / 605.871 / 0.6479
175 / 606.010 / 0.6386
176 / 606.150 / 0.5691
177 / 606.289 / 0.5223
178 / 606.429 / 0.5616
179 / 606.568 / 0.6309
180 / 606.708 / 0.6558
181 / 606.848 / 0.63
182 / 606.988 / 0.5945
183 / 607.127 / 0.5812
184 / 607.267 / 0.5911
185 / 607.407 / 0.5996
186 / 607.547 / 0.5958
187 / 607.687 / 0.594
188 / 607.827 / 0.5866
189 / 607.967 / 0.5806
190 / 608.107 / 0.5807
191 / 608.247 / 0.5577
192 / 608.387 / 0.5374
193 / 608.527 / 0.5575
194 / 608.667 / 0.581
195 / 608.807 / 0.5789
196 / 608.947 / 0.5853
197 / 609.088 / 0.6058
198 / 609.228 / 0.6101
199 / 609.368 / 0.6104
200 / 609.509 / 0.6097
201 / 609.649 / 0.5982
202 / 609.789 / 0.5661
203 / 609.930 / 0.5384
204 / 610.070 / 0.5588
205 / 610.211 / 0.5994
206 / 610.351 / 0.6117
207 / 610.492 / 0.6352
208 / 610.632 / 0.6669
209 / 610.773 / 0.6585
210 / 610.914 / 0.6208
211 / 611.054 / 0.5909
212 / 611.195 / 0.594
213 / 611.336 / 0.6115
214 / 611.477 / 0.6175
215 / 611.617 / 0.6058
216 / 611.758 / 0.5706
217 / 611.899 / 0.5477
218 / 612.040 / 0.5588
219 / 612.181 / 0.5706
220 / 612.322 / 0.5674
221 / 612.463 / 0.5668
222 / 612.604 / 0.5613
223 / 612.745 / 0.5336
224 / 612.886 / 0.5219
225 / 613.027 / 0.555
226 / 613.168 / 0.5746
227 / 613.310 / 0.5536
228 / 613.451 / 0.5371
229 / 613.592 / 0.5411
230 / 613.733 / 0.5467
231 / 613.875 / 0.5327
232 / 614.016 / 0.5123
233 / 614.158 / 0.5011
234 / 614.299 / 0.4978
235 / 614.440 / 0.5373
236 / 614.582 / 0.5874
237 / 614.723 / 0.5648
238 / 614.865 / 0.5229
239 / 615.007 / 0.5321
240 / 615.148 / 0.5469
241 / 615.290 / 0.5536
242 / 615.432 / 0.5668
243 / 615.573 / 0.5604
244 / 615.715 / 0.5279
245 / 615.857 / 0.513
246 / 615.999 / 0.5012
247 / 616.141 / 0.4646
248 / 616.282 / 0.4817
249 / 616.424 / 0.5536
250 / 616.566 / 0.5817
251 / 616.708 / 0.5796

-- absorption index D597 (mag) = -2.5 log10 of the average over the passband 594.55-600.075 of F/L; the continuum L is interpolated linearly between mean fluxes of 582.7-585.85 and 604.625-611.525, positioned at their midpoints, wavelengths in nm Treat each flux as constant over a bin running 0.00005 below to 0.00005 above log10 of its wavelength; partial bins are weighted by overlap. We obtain 0.06 mag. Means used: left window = 0.604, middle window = 0.568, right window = 0.592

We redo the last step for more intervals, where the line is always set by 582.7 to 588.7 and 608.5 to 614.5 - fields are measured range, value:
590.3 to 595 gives 0.058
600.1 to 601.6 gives 0.058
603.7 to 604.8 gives -0.021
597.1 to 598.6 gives 0.033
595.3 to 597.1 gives 0.009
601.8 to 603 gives 0.074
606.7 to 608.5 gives -0.017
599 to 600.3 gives 0.069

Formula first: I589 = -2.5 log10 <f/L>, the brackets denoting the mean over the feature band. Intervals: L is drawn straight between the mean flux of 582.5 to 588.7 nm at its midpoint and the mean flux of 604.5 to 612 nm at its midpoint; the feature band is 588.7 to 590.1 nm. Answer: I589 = 0.11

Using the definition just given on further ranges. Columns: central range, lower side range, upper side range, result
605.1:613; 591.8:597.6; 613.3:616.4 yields -0.08 mag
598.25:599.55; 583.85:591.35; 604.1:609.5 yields 0.05 mag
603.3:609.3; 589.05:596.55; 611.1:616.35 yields -0.07 mag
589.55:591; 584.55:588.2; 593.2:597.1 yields 0.10 mag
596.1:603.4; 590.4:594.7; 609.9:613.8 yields 0.00 mag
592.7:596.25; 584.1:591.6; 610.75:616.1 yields 0.01 mag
